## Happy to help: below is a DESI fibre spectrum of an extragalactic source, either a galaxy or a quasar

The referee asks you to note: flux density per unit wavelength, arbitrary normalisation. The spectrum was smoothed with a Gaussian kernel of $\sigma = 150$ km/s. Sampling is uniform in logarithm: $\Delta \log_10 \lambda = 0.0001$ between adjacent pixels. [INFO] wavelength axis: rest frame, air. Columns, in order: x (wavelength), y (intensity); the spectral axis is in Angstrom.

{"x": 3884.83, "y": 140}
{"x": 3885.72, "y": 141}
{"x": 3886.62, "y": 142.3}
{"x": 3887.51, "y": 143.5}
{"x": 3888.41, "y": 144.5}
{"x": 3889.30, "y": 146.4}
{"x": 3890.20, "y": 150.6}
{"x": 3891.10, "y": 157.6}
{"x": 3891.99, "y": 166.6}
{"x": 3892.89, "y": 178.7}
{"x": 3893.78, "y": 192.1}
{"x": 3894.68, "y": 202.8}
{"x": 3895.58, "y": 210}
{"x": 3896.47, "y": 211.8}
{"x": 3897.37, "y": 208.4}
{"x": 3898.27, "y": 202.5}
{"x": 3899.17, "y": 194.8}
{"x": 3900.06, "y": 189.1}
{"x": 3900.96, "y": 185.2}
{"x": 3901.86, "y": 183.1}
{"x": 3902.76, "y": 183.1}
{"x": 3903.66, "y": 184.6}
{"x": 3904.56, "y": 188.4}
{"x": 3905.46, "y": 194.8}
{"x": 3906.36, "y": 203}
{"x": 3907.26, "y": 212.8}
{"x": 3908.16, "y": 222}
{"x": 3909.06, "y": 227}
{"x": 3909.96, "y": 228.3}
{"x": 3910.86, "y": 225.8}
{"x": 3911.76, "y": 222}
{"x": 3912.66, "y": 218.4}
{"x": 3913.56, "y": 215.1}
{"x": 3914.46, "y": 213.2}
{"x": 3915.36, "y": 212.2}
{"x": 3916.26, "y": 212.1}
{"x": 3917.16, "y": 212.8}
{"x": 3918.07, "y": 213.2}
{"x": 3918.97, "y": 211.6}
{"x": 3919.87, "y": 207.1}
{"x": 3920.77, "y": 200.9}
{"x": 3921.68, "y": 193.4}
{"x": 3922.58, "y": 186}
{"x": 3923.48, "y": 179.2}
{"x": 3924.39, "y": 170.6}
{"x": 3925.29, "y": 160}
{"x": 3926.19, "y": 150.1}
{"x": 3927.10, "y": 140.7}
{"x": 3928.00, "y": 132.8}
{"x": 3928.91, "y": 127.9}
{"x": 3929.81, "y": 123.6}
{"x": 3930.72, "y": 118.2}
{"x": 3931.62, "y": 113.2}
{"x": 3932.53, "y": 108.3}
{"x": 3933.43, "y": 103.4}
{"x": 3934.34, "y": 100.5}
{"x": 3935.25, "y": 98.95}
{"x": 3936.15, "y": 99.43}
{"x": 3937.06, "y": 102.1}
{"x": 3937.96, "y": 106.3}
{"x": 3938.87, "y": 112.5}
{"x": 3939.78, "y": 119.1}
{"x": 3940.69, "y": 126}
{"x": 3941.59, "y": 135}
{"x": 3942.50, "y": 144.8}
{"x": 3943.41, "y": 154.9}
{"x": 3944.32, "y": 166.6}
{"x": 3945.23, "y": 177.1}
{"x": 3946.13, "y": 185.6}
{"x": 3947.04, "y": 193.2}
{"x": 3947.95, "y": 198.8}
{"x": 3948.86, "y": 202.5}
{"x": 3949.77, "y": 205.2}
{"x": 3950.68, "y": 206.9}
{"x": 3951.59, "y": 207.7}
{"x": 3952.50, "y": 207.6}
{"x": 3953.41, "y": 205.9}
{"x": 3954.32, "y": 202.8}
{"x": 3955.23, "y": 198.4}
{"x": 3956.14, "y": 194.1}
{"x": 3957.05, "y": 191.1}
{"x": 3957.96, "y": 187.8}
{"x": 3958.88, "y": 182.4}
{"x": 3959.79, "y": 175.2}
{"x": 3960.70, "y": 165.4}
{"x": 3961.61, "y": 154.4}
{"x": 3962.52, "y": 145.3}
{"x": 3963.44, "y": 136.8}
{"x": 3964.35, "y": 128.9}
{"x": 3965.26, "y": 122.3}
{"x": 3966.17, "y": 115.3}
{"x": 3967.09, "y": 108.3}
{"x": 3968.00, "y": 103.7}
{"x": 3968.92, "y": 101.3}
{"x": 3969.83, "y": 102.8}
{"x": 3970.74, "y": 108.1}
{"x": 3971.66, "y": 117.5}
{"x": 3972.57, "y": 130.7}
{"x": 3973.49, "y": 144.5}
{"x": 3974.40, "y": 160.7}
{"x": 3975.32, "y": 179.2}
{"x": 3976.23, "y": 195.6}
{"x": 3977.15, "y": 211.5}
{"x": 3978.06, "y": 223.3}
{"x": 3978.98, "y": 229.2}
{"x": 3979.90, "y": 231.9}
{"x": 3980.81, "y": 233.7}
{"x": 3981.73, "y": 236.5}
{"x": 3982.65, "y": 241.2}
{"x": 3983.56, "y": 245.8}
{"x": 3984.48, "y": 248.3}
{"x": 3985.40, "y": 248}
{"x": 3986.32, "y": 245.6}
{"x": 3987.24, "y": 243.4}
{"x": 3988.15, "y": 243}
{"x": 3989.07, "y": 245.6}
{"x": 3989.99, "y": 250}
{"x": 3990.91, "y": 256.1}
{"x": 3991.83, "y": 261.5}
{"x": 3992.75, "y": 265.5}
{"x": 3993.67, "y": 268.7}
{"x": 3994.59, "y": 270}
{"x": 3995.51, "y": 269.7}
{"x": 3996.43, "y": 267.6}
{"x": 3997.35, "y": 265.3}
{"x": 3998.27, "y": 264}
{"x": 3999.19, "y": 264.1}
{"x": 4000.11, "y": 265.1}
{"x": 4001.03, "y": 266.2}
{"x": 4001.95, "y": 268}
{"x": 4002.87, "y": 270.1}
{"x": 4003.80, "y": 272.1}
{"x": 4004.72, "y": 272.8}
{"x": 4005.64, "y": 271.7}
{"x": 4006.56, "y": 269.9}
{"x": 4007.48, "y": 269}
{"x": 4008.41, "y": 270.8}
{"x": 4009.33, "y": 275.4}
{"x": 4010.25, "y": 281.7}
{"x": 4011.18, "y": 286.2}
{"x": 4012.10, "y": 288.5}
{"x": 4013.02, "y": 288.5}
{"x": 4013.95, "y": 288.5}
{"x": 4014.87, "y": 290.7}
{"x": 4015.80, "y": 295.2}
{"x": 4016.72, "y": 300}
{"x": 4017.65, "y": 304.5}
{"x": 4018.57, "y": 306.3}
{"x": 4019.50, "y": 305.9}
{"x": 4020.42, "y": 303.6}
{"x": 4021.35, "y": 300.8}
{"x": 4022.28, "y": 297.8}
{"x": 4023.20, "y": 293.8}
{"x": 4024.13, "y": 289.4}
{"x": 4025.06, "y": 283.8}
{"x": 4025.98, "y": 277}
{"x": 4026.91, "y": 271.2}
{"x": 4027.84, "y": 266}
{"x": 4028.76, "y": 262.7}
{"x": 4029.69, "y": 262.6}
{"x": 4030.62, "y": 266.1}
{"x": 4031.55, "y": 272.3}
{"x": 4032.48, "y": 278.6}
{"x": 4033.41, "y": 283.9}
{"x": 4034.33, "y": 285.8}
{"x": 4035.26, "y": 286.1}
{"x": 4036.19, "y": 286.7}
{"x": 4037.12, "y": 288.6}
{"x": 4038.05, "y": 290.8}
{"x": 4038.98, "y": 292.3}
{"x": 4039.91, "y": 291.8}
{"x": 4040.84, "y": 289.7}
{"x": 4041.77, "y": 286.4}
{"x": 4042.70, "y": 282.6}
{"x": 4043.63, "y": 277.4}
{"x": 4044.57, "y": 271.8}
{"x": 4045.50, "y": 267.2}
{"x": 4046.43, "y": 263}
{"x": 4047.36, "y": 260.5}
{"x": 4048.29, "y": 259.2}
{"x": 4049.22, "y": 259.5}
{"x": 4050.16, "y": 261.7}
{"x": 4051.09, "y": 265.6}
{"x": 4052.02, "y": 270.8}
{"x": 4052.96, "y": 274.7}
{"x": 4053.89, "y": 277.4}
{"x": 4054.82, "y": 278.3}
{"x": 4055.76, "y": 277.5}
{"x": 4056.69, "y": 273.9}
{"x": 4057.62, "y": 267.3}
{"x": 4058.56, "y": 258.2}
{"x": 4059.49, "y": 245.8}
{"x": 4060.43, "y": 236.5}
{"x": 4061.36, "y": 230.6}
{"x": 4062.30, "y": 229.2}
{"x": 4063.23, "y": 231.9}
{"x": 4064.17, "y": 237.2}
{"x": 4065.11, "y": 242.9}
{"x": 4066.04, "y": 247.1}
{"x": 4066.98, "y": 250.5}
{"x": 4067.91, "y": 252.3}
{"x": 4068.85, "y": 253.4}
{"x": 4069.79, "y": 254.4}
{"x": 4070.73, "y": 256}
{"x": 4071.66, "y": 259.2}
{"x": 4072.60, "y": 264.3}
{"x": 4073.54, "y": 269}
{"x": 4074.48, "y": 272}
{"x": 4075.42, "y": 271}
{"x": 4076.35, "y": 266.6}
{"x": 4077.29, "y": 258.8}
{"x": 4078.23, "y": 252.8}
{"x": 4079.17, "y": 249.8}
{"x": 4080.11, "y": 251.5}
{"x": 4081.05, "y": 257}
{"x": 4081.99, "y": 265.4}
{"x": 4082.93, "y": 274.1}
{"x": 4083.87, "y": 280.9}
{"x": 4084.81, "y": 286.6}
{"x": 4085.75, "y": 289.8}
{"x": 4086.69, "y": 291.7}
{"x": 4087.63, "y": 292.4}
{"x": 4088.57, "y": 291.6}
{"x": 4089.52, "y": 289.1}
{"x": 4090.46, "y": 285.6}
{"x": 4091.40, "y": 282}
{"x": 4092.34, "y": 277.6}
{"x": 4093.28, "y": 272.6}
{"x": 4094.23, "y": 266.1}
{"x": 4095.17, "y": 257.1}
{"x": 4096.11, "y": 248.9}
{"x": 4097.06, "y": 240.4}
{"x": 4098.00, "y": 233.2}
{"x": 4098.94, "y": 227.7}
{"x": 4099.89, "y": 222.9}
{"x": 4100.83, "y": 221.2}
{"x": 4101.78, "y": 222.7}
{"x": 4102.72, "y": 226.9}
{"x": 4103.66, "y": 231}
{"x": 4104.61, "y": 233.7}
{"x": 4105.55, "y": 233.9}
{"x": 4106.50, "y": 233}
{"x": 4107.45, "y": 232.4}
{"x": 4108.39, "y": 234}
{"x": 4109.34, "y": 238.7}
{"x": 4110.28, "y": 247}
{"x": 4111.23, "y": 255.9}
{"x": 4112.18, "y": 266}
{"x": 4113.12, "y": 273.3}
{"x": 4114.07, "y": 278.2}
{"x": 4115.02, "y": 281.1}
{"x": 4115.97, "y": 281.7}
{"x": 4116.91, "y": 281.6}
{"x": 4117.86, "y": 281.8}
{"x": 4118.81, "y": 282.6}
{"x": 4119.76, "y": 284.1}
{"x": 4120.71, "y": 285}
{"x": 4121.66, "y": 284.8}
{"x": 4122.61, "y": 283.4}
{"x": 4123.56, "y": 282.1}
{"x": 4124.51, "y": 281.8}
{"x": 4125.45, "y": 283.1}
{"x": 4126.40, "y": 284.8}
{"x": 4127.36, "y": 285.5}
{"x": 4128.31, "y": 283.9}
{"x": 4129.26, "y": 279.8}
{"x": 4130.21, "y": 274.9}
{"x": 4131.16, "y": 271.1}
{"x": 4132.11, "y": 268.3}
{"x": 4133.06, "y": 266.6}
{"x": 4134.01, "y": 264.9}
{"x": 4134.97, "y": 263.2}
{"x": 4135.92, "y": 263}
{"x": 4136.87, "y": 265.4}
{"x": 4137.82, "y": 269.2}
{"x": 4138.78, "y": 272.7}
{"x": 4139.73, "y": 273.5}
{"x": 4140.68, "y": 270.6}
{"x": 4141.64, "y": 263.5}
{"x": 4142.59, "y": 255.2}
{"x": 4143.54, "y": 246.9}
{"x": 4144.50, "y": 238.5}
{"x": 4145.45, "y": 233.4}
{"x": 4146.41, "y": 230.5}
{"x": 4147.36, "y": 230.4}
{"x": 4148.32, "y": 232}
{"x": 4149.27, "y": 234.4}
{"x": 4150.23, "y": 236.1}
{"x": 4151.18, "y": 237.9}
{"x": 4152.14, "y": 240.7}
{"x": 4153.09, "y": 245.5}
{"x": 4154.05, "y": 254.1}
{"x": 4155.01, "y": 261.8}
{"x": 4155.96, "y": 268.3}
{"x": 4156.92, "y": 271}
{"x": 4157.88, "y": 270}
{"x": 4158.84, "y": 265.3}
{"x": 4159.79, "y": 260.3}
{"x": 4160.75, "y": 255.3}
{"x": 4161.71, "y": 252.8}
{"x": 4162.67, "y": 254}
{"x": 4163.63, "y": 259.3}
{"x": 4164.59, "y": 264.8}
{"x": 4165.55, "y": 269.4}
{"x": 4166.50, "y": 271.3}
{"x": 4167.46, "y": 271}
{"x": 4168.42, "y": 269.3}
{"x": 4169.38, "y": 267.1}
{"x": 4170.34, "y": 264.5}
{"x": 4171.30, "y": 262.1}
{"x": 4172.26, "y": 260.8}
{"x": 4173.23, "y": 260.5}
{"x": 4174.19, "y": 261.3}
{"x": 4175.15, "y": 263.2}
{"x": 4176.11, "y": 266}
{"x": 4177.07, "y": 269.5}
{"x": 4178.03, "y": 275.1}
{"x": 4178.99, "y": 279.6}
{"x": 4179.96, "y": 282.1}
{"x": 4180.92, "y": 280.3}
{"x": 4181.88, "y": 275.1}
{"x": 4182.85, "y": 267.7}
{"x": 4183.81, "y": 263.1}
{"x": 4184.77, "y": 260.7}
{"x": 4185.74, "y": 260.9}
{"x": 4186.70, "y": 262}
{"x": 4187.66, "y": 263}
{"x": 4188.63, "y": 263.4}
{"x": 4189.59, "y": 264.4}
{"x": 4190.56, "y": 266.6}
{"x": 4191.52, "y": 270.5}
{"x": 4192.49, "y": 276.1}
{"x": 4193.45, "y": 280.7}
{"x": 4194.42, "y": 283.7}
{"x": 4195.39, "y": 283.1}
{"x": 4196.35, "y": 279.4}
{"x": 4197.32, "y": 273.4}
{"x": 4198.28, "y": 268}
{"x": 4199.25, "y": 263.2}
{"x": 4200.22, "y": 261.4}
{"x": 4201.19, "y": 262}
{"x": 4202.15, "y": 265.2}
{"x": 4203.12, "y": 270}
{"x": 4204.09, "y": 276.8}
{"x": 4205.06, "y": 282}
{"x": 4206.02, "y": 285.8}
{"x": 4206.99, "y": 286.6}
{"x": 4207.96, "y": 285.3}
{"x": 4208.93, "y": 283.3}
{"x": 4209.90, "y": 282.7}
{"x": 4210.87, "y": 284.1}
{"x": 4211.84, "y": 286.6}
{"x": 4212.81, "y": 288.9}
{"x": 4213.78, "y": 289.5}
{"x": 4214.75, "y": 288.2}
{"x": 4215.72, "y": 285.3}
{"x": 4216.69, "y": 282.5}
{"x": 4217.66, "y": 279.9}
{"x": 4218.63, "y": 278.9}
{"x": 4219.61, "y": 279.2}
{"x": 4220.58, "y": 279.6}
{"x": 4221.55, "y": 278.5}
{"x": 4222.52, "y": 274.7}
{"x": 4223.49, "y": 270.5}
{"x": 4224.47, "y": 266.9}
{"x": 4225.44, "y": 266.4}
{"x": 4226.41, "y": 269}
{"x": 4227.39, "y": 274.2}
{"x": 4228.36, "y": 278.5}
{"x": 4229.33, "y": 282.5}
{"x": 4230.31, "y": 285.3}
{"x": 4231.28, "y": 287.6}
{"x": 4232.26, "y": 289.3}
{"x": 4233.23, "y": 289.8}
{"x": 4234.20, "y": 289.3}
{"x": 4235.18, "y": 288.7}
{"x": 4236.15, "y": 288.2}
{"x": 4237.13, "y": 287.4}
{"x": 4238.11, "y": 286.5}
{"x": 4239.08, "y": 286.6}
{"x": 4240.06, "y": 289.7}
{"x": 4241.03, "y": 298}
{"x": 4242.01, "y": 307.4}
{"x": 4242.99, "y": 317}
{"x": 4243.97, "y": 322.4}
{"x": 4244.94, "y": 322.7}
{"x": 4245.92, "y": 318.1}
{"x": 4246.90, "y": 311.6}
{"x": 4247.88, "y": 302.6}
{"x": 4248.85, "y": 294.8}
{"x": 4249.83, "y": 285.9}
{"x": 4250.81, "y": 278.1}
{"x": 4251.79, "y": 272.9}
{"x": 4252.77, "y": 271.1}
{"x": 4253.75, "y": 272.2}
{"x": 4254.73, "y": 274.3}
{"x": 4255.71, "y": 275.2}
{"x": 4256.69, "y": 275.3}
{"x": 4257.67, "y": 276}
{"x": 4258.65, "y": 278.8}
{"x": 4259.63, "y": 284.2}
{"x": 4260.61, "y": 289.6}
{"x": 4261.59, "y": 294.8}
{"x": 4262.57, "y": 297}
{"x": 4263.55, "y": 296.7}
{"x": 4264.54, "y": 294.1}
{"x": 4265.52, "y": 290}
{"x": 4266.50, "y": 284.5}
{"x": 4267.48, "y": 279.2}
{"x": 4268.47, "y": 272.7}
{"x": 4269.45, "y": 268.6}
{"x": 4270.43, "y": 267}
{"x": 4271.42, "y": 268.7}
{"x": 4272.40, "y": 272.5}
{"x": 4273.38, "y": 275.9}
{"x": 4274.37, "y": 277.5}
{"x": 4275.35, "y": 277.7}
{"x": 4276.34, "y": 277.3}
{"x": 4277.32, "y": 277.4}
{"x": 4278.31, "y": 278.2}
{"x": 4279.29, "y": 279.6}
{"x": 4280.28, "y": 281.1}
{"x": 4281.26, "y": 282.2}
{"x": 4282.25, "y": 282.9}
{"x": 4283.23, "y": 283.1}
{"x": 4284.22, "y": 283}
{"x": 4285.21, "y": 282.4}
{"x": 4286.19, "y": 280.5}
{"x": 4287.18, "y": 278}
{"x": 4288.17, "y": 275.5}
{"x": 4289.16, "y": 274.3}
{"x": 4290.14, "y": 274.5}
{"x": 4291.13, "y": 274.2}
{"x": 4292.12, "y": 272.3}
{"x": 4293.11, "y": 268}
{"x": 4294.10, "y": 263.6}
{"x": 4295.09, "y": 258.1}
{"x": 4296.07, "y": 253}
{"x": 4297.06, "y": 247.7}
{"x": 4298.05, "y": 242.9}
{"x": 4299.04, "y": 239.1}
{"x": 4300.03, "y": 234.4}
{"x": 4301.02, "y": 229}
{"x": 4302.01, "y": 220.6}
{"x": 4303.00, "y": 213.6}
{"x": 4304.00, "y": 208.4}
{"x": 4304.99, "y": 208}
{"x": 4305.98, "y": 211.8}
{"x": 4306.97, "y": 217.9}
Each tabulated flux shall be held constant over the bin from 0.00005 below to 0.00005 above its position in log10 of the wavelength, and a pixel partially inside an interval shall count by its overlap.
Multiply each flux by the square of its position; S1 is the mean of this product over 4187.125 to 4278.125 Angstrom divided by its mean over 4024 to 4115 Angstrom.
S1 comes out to 1.2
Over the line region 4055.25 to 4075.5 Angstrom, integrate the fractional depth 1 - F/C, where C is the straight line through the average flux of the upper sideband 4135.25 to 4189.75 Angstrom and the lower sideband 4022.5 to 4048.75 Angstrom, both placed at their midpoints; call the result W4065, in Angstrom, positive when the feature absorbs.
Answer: 1.5 Angstrom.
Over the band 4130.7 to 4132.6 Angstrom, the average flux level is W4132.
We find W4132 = 270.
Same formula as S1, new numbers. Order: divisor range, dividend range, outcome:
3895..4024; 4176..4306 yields 1.54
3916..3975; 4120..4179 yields 1.88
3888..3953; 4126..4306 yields 1.80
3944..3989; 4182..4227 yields 1.68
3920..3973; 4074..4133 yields 1.90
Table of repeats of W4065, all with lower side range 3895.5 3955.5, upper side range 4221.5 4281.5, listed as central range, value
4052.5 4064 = -1.9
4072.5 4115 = -4.8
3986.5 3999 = -3.8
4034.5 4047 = -3.9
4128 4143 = -1.4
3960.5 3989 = 2.2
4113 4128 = -2.6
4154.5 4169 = -0.5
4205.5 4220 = -0.7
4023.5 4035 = -3.5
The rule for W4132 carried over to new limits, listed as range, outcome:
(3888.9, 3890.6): 148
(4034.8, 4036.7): 286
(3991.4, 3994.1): 265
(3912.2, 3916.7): 215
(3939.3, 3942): 127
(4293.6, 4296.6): 259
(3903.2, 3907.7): 196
